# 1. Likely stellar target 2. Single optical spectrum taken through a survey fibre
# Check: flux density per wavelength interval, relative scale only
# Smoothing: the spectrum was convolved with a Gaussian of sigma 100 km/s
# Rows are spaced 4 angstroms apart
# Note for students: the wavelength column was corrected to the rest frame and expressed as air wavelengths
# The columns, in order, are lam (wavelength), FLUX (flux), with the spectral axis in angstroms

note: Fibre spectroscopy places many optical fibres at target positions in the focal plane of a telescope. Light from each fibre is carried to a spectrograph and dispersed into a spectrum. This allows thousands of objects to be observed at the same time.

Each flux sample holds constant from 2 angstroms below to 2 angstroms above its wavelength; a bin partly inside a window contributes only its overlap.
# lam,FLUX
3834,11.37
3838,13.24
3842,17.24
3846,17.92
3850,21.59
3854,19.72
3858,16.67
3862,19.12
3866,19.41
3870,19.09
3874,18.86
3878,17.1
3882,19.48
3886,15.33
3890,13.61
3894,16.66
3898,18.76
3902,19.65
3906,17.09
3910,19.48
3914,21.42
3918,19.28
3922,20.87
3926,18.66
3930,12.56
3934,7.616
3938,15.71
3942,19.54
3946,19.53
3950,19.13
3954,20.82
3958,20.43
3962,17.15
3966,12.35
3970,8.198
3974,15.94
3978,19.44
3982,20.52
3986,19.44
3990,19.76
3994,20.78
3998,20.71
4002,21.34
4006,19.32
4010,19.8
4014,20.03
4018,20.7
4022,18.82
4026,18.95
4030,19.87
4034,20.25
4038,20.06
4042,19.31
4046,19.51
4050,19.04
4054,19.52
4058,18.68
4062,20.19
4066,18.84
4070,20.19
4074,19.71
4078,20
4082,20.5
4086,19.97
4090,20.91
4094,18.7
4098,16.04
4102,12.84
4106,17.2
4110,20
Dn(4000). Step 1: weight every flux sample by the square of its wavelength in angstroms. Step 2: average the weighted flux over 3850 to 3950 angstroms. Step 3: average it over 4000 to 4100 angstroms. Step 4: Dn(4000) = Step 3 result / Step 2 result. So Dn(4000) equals 1.19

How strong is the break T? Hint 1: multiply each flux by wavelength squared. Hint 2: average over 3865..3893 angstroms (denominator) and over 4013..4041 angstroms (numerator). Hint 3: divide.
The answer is 1.22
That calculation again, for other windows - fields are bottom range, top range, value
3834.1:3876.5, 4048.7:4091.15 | 1.23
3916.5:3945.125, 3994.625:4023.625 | 1.28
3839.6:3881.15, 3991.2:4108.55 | 1.14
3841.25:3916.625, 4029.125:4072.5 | 1.16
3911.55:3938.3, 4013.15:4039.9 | 1.25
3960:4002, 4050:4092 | 1.18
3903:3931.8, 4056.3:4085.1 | 1.15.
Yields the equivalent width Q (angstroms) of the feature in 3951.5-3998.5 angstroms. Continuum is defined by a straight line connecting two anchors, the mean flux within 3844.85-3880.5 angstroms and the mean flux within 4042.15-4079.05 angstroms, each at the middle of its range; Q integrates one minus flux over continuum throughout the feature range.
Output 3.3 angstroms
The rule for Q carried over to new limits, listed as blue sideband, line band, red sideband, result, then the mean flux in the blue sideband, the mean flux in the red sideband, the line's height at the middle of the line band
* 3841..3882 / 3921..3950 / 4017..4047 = 4.17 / 18.7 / 19.7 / 19.1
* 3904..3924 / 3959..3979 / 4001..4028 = 5.13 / 19.6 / 19.8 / 19.7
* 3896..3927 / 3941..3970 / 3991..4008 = 3.29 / 19.4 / 20.5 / 20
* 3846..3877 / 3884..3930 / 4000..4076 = 2.91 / 19.1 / 19.7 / 19.2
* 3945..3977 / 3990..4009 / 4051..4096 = -2.88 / 16.7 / 19.7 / 17.7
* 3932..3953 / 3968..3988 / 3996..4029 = 1.76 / 16.5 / 20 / 18.3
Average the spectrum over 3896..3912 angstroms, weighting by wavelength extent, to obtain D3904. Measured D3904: 18.7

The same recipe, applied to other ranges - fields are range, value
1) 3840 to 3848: 17.6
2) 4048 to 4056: 19.3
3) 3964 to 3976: 12.2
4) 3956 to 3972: 14.5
